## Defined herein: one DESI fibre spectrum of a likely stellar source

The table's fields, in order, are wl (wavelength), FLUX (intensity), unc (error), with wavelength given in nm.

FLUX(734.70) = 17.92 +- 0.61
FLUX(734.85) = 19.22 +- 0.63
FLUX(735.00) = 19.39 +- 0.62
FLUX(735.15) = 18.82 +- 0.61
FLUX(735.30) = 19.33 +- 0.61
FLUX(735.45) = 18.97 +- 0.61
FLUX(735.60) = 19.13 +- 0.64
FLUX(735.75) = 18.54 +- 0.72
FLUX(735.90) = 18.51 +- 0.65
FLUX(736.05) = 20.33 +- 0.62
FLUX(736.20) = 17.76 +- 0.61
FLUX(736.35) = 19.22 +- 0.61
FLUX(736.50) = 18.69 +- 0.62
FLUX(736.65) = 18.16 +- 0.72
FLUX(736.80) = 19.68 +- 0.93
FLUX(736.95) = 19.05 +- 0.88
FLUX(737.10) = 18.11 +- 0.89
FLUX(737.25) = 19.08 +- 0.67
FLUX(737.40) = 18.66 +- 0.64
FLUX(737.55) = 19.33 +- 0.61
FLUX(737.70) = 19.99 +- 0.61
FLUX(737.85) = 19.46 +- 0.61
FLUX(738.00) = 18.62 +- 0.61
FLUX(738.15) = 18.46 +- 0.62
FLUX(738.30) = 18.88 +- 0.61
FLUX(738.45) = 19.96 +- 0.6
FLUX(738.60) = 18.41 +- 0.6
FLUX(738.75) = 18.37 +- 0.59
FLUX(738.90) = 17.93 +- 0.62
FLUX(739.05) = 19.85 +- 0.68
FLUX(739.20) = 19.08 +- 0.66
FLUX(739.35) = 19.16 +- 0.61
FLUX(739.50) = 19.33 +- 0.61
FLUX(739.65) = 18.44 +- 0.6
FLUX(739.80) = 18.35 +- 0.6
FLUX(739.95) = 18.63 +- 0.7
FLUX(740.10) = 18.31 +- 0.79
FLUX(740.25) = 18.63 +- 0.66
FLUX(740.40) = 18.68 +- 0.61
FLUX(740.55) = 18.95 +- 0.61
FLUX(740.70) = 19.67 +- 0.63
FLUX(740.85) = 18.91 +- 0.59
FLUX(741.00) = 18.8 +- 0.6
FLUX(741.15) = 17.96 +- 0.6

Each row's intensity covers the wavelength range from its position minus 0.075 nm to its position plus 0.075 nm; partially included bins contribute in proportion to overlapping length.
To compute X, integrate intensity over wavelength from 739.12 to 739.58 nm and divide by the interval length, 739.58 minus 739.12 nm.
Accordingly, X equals 19.2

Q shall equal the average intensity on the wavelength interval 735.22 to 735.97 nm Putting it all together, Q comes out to 18.9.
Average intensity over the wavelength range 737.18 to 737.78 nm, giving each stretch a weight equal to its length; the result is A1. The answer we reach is 19.3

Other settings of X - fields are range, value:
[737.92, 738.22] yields 18.6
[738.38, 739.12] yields 18.9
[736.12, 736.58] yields 18.6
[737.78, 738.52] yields 19.1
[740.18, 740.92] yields 19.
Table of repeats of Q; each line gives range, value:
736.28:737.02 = 19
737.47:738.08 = 19.3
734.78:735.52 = 19.1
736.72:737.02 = 19.4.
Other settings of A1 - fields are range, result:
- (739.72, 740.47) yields 18.5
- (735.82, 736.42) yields 18.9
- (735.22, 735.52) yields 19.1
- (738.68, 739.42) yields 18.9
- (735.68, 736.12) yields 19.1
